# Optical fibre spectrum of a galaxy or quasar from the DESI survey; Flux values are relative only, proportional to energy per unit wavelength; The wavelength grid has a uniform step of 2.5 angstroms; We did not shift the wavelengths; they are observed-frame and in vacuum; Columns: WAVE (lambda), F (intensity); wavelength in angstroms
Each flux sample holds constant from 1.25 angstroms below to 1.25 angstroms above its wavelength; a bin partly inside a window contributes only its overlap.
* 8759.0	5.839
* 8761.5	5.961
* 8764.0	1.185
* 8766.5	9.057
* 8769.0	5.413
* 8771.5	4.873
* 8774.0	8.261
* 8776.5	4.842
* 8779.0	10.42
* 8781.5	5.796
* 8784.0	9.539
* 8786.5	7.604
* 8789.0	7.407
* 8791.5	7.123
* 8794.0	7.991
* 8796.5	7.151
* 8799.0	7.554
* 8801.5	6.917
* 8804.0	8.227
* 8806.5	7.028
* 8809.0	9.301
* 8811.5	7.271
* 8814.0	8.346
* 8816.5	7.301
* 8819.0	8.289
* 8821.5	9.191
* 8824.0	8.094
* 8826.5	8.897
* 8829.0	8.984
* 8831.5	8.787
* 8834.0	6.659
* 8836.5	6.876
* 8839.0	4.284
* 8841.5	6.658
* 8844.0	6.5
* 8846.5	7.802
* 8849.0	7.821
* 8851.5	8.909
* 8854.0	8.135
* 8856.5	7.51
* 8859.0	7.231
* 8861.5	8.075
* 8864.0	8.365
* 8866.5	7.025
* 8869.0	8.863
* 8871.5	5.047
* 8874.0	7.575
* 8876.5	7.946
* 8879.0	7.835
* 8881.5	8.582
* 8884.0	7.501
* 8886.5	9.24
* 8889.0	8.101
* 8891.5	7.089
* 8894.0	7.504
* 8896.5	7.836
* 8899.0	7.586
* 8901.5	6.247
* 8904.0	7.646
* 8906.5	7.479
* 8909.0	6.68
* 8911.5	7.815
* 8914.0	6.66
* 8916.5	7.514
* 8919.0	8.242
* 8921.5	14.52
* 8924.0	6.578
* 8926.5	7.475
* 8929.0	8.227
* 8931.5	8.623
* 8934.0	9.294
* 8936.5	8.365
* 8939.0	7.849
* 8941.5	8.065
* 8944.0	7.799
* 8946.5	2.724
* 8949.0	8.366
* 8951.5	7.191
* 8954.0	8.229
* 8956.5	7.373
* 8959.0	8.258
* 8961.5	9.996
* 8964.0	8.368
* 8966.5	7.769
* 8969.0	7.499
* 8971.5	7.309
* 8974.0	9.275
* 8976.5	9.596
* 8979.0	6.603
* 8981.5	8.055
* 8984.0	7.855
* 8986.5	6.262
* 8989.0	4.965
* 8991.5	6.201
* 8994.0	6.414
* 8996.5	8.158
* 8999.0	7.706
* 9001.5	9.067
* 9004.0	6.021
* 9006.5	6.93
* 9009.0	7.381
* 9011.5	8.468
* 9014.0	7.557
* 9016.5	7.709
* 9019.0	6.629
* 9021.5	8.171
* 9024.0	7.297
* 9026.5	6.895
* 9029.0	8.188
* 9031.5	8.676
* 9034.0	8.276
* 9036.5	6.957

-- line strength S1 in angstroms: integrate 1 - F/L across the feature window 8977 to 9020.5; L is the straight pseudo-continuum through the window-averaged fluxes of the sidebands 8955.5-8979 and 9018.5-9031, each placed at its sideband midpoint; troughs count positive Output 3.7 angstroms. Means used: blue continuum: 8.3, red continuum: 7.56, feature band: 7.22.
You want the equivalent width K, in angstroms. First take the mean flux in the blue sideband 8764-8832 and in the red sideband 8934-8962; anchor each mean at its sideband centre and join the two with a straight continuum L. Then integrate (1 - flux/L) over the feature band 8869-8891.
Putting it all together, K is -0.34 angstroms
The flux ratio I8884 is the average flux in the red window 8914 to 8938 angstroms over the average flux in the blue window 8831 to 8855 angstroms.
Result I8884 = 1.20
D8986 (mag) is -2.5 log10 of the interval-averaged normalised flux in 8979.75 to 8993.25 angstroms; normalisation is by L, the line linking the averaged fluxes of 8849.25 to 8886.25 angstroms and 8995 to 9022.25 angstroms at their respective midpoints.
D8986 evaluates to 0.15 mag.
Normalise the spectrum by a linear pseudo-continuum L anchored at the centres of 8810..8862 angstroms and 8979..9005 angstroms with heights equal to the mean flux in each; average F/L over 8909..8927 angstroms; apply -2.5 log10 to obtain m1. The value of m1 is -0.13 mag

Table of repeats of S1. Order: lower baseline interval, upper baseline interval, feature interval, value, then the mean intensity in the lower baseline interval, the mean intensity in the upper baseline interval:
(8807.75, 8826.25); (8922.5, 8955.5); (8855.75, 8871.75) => 0.9 angstroms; 8.29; 7.65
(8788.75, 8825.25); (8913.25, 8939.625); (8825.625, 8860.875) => 2.4 angstroms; 7.82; 8.54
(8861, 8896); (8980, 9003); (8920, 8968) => -4.8 angstroms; 7.76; 7.17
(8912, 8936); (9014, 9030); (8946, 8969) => 1.2 angstroms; 8.54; 7.48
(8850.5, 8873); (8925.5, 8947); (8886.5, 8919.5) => 1.1 angstroms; 7.67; 7.77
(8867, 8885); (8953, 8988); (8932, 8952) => 0.9 angstroms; 7.6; 8.01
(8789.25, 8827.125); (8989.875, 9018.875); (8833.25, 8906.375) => 2.3 angstroms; 7.88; 7.36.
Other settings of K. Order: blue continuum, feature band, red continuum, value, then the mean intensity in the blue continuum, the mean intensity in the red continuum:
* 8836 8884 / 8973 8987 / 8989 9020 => -1.37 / 7.43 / 7.26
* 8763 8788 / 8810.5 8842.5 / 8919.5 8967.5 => -2.21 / 6.76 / 8.16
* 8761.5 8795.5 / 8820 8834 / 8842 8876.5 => -2.48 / 6.85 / 7.6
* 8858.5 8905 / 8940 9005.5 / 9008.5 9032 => 1.40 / 7.65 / 7.68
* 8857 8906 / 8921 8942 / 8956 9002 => -2.52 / 7.64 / 7.71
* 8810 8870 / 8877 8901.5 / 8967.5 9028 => -0.61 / 7.75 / 7.42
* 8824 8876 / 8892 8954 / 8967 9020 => -2.43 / 7.52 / 7.42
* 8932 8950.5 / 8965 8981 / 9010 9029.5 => -0.97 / 7.54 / 7.59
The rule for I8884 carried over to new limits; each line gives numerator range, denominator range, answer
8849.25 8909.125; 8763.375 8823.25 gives 1.04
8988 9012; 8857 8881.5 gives 0.94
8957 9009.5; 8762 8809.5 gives 1.07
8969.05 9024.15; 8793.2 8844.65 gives 0.97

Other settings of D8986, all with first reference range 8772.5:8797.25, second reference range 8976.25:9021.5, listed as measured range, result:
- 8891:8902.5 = 0.02 mag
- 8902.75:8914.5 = 0.02 mag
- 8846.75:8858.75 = -0.07 mag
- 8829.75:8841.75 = 0.12 mag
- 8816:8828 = -0.12 mag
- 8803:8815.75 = -0.06 mag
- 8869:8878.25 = 0.04 mag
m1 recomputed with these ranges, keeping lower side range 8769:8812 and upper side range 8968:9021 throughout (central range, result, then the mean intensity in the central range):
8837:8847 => 0.19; 6.24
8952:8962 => -0.11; 8.25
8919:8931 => -0.22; 9.06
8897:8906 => 0.03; 7.24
